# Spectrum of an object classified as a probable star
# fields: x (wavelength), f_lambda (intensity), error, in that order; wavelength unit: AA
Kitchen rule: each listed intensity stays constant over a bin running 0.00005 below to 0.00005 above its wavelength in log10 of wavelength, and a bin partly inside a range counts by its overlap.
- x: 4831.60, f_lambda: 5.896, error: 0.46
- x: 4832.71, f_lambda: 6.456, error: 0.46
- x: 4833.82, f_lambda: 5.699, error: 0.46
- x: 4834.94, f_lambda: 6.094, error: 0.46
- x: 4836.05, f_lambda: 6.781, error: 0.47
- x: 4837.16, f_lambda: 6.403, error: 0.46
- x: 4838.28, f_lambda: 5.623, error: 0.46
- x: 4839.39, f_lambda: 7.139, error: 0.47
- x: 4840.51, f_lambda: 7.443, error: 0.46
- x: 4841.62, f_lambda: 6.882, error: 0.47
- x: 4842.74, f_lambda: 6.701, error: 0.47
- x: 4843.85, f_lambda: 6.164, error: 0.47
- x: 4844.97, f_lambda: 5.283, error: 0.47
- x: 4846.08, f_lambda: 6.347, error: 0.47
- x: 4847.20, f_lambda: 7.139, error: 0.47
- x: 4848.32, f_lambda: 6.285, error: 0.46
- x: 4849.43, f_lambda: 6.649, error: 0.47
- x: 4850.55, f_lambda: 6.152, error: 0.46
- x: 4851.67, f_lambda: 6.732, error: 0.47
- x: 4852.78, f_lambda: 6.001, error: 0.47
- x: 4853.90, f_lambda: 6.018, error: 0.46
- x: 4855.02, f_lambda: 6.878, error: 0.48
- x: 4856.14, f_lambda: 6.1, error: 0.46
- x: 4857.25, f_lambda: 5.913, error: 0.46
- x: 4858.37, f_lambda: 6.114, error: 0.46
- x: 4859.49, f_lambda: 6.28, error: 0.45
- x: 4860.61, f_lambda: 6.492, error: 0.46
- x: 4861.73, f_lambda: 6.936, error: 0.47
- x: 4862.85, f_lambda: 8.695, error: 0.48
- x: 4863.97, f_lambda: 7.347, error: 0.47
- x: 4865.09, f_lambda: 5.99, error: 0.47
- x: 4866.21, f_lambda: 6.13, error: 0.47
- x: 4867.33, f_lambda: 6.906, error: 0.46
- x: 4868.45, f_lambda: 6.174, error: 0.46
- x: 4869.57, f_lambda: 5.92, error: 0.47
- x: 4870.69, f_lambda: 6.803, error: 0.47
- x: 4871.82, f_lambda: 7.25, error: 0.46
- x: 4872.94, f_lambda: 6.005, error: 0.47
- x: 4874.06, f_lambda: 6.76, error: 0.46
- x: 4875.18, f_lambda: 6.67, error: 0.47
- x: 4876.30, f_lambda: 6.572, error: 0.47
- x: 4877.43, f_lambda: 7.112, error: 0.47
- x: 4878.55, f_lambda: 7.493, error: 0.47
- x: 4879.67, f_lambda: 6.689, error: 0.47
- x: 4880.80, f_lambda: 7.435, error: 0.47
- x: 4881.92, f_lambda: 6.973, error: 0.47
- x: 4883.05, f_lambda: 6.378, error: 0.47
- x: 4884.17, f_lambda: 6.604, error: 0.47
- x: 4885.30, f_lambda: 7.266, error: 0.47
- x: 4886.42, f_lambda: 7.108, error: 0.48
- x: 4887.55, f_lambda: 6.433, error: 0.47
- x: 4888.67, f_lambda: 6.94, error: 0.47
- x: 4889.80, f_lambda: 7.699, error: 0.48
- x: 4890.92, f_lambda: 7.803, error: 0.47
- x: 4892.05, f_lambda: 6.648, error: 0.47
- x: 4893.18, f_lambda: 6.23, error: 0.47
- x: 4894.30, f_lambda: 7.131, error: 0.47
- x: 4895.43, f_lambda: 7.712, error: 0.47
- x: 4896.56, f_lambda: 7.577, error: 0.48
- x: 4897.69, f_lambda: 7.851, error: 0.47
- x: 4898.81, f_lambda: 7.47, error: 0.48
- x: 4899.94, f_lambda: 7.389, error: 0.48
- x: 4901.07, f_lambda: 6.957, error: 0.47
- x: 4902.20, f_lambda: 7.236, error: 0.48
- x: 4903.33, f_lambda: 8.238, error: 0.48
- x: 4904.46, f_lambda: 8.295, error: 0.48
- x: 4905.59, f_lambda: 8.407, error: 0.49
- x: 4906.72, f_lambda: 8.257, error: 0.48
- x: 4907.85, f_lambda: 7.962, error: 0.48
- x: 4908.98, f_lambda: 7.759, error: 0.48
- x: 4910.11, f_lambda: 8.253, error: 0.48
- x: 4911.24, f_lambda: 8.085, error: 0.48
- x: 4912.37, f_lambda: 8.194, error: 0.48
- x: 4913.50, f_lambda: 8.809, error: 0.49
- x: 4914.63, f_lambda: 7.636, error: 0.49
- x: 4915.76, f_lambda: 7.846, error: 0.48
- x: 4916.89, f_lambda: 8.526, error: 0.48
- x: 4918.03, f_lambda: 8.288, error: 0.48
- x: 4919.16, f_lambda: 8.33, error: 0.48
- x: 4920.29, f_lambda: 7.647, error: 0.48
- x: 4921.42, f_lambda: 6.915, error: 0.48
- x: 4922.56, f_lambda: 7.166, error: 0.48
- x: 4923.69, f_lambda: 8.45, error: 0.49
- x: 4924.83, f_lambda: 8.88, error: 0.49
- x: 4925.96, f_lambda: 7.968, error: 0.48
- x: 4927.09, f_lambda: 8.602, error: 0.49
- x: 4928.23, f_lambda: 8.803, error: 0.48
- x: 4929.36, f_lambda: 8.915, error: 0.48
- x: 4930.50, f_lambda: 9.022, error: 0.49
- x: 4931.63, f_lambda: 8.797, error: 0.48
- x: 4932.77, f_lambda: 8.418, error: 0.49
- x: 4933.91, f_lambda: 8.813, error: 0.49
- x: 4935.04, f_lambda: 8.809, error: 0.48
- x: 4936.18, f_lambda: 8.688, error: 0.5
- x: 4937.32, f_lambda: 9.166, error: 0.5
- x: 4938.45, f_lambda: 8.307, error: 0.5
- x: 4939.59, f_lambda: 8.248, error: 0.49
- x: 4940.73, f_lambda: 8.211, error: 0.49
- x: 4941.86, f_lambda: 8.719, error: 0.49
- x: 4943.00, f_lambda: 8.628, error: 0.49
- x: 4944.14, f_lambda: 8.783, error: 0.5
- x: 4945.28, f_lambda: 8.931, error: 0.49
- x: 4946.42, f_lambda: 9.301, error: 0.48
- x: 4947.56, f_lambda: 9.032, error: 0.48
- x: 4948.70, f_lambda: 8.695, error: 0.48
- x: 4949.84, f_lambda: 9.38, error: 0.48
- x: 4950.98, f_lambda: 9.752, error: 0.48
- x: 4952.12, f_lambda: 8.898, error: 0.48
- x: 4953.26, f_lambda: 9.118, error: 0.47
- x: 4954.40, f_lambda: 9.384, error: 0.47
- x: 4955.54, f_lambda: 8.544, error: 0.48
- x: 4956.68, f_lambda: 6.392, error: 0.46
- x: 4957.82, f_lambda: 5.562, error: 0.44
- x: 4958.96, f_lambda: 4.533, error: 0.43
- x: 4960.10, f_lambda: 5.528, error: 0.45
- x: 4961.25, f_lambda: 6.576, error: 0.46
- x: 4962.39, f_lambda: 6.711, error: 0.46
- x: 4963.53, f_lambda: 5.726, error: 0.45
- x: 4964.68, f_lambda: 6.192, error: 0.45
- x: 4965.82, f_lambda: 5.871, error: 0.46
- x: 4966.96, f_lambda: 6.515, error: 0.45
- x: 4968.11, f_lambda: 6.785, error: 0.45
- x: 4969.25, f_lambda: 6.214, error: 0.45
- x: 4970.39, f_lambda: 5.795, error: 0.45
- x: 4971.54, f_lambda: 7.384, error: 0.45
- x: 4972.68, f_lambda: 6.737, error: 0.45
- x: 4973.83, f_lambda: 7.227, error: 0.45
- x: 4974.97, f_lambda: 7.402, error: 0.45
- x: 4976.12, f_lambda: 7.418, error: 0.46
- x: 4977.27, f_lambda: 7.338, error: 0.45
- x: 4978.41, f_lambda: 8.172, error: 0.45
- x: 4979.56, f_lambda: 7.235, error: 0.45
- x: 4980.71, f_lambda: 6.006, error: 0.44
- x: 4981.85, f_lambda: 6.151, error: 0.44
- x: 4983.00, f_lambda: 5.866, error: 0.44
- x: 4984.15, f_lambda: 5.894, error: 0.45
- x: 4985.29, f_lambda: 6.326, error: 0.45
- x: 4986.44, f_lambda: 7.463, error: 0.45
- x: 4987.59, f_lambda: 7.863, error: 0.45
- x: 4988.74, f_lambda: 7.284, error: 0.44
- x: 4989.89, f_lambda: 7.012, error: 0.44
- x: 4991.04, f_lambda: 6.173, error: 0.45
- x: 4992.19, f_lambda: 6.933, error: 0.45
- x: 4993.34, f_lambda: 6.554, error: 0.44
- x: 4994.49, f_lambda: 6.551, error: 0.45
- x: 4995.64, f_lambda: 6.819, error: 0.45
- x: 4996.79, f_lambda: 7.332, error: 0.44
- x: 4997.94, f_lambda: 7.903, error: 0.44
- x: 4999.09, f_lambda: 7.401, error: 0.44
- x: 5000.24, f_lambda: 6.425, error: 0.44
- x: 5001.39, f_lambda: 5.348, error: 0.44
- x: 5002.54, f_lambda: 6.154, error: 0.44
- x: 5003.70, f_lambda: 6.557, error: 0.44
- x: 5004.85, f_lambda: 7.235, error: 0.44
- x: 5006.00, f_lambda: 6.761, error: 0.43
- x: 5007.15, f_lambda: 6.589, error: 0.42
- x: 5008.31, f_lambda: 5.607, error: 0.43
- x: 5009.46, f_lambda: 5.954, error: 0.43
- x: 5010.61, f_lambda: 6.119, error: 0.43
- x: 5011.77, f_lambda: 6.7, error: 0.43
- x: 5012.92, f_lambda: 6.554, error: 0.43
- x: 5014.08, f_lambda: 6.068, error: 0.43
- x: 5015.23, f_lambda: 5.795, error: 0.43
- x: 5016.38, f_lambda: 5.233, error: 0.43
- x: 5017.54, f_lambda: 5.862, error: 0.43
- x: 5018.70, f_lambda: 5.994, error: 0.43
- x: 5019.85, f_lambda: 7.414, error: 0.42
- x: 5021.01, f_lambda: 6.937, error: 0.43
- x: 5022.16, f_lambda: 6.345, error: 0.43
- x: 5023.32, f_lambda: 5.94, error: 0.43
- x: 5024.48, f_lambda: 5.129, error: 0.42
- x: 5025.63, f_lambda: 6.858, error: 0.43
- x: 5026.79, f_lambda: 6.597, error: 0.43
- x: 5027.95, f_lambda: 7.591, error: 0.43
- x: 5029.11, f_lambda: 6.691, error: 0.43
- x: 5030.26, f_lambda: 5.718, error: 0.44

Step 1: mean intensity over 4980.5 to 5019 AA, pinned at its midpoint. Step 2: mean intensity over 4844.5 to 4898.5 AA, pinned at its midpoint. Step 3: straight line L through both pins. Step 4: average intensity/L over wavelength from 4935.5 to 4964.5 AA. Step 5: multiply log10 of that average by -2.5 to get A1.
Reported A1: -0.21 mag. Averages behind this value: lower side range 6.75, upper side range 6.49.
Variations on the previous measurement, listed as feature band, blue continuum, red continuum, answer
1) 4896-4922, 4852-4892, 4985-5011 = -0.175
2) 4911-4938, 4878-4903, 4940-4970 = -0.135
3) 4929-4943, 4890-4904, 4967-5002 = -0.213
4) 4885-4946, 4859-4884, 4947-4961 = -0.094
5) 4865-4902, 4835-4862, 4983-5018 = -0.077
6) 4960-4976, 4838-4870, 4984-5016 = 0.011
